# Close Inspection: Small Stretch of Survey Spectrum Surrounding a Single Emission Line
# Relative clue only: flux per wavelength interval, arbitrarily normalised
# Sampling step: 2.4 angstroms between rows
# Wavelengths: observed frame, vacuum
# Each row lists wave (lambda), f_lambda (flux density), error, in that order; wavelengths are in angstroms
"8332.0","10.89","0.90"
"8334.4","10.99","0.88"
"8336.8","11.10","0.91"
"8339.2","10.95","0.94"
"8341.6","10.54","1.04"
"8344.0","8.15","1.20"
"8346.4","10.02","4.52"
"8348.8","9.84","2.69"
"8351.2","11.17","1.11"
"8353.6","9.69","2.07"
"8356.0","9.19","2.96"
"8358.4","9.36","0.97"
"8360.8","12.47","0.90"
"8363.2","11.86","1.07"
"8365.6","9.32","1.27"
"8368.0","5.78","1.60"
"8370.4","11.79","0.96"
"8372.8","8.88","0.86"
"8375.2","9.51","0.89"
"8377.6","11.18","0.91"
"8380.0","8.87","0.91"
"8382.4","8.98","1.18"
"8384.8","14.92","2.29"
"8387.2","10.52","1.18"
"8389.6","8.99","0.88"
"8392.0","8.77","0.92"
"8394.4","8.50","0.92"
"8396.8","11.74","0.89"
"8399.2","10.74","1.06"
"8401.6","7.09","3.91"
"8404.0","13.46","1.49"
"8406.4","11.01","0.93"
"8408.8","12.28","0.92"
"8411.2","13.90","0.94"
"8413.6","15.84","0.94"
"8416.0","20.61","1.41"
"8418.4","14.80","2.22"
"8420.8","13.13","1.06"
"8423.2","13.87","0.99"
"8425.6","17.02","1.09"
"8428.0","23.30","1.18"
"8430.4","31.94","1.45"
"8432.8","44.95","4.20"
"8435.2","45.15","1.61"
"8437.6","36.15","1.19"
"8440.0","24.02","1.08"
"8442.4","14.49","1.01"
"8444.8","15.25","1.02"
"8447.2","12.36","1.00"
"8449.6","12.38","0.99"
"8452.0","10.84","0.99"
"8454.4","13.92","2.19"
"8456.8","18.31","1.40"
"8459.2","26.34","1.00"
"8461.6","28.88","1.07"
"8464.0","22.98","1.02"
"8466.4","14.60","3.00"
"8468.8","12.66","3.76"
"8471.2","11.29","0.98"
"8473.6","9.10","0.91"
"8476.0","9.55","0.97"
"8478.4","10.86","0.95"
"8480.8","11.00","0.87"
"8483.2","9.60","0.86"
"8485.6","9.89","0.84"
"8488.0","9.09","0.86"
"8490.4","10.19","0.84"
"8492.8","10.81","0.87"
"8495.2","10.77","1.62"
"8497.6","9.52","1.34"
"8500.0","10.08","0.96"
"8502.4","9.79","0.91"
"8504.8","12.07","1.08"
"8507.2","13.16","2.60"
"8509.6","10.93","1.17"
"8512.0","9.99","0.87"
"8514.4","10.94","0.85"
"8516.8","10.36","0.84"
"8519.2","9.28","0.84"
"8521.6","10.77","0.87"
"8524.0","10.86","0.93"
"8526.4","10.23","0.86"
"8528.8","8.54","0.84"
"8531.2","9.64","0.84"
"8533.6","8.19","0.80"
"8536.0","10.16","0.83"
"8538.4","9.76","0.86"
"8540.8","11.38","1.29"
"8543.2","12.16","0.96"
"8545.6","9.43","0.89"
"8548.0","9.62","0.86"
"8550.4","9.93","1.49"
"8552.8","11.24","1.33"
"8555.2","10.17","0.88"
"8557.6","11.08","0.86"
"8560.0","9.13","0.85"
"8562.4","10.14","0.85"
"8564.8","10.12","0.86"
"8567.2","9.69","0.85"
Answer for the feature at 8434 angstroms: H-alpha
